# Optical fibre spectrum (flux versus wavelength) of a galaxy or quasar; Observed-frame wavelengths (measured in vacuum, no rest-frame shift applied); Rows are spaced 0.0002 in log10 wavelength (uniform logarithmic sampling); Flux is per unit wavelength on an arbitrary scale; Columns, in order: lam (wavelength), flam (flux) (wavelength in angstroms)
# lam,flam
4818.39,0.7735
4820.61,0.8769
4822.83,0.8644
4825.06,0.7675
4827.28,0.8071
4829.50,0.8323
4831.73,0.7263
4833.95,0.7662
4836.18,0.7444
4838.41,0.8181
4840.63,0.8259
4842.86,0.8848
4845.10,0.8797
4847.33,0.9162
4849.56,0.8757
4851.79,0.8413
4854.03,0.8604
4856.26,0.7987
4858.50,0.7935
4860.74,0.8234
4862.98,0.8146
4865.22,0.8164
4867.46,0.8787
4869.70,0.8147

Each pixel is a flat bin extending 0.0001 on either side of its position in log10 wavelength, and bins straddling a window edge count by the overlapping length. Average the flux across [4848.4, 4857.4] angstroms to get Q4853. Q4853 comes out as 0.845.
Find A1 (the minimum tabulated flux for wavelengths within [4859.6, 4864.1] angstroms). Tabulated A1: 0.8146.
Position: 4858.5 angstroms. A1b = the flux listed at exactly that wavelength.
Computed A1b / 0.7935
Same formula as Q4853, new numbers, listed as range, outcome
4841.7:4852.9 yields 0.879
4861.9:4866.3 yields 0.816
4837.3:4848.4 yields 0.865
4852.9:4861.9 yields 0.818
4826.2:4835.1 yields 0.783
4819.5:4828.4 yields 0.829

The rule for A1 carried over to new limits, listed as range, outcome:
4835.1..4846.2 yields 0.7444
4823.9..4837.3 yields 0.7263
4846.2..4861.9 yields 0.7935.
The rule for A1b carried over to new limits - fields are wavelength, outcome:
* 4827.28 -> 0.8071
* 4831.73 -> 0.7263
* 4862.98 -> 0.8146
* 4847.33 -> 0.9162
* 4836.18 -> 0.7444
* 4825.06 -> 0.7675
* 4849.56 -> 0.8757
